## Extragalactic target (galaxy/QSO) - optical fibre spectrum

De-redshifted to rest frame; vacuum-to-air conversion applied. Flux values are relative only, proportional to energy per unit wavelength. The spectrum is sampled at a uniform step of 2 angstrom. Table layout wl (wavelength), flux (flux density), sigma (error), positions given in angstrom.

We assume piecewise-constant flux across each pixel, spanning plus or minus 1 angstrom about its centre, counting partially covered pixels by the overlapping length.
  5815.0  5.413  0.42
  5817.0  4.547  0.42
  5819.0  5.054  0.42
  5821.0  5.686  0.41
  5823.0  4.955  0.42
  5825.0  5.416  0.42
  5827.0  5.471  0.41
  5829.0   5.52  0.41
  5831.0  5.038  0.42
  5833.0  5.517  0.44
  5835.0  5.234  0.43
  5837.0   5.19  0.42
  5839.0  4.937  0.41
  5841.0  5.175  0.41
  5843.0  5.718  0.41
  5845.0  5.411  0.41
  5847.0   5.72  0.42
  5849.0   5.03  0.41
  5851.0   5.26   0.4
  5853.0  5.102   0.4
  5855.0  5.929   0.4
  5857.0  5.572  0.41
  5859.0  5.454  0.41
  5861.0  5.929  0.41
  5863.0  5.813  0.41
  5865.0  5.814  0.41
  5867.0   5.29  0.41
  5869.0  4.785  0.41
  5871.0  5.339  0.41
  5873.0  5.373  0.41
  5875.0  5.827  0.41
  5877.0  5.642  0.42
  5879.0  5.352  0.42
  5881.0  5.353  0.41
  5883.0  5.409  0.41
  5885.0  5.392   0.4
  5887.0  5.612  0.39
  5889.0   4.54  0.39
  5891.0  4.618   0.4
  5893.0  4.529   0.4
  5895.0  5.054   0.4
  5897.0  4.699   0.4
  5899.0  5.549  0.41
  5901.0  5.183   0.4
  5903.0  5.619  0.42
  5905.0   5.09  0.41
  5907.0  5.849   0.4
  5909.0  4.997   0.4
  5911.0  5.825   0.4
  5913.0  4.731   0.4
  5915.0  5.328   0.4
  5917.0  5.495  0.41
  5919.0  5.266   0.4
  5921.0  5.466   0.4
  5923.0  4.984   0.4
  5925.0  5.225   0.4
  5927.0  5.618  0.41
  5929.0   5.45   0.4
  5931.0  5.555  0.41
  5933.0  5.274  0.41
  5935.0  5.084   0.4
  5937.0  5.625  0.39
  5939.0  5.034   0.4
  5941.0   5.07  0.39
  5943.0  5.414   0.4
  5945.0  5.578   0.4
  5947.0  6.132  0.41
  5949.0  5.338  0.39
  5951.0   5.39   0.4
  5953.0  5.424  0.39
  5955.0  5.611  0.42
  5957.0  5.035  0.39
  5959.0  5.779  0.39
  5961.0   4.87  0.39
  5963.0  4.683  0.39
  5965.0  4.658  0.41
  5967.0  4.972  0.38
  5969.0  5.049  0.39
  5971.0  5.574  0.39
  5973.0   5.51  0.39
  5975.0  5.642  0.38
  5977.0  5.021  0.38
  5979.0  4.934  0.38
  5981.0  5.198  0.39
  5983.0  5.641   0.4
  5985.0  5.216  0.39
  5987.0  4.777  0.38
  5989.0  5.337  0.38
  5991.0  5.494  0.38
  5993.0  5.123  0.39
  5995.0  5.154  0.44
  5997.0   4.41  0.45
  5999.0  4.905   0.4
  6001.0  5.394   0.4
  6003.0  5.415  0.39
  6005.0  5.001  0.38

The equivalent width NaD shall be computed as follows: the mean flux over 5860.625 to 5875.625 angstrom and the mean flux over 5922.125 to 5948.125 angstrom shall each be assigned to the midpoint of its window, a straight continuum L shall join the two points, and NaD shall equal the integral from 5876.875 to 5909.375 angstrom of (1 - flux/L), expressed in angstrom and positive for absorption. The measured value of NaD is 1.5 angstrom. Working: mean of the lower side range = 5.5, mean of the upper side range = 5.39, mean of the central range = 5.2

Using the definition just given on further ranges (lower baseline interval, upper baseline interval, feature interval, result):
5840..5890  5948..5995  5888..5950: 0.7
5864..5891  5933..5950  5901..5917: 0.1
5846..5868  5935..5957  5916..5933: 0.2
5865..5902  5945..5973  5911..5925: 0.0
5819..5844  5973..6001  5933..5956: -1.0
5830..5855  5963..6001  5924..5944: -0.5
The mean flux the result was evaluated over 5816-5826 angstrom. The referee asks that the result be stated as 5.13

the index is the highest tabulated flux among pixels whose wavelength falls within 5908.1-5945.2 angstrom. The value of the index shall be 5.825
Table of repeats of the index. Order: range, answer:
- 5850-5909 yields 5.929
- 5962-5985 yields 5.642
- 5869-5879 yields 5.827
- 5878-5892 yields 5.612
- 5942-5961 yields 6.132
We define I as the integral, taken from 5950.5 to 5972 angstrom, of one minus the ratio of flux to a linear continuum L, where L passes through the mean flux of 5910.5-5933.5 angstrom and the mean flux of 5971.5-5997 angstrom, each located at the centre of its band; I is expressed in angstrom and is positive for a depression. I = 0.4 angstrom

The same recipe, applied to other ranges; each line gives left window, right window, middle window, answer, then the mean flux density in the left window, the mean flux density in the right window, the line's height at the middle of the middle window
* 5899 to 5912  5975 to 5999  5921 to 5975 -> -0.38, 5.44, 5.13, 5.28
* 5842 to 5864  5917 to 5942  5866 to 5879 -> 0.25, 5.54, 5.31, 5.48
